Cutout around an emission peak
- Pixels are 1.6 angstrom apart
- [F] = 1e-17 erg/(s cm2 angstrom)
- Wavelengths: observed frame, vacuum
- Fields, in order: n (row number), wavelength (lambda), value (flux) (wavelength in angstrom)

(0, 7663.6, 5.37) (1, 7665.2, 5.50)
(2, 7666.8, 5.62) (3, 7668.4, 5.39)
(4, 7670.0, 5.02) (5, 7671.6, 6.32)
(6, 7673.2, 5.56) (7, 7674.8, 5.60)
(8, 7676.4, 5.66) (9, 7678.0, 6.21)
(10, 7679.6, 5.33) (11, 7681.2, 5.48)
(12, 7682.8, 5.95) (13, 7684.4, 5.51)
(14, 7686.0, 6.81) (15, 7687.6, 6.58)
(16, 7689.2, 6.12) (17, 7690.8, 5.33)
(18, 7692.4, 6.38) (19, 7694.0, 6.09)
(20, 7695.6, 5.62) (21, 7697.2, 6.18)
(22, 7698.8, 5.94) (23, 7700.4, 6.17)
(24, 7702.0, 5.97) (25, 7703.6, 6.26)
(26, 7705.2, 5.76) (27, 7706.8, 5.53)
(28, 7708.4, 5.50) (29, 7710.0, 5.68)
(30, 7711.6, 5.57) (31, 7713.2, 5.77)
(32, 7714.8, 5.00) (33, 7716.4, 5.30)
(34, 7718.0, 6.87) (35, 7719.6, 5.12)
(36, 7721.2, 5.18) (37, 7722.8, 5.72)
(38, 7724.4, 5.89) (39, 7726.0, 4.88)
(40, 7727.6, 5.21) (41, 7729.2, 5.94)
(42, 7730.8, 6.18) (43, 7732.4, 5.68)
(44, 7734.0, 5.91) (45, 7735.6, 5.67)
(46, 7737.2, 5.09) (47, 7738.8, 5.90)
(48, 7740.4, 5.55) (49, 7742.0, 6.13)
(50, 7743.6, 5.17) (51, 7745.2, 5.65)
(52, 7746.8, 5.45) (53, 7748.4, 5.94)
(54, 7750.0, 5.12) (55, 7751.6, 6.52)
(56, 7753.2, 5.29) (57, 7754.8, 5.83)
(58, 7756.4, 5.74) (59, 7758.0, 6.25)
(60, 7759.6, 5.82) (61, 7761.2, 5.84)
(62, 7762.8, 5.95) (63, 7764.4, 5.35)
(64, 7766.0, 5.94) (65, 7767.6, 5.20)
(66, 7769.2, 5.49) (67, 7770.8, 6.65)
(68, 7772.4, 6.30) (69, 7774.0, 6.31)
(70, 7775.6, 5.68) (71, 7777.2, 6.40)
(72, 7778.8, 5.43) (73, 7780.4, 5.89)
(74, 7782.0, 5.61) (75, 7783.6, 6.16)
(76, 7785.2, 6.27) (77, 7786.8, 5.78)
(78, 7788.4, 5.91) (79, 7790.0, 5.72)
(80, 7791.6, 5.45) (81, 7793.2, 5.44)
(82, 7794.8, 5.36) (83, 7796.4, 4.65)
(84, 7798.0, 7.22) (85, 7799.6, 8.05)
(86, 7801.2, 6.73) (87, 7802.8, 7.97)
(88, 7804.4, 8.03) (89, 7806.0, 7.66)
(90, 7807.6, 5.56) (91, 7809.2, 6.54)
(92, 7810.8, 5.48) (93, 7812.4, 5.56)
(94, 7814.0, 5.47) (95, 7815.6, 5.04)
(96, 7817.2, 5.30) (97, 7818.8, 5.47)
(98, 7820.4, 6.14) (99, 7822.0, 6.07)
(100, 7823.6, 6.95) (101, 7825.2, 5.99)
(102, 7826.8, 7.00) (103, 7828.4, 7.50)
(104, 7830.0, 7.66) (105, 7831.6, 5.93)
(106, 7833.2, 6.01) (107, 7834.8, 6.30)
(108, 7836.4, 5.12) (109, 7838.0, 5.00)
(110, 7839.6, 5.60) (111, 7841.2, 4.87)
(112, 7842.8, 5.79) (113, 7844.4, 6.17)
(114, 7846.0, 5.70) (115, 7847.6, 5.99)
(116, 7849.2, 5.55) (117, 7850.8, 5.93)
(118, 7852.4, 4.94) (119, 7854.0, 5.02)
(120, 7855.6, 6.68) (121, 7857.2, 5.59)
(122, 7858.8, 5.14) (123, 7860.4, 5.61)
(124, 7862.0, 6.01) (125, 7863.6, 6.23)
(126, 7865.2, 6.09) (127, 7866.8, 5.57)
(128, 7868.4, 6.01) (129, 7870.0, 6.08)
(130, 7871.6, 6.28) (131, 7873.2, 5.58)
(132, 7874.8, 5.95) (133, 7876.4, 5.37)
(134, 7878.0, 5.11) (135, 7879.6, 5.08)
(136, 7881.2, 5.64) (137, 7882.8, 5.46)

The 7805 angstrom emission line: H-alpha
